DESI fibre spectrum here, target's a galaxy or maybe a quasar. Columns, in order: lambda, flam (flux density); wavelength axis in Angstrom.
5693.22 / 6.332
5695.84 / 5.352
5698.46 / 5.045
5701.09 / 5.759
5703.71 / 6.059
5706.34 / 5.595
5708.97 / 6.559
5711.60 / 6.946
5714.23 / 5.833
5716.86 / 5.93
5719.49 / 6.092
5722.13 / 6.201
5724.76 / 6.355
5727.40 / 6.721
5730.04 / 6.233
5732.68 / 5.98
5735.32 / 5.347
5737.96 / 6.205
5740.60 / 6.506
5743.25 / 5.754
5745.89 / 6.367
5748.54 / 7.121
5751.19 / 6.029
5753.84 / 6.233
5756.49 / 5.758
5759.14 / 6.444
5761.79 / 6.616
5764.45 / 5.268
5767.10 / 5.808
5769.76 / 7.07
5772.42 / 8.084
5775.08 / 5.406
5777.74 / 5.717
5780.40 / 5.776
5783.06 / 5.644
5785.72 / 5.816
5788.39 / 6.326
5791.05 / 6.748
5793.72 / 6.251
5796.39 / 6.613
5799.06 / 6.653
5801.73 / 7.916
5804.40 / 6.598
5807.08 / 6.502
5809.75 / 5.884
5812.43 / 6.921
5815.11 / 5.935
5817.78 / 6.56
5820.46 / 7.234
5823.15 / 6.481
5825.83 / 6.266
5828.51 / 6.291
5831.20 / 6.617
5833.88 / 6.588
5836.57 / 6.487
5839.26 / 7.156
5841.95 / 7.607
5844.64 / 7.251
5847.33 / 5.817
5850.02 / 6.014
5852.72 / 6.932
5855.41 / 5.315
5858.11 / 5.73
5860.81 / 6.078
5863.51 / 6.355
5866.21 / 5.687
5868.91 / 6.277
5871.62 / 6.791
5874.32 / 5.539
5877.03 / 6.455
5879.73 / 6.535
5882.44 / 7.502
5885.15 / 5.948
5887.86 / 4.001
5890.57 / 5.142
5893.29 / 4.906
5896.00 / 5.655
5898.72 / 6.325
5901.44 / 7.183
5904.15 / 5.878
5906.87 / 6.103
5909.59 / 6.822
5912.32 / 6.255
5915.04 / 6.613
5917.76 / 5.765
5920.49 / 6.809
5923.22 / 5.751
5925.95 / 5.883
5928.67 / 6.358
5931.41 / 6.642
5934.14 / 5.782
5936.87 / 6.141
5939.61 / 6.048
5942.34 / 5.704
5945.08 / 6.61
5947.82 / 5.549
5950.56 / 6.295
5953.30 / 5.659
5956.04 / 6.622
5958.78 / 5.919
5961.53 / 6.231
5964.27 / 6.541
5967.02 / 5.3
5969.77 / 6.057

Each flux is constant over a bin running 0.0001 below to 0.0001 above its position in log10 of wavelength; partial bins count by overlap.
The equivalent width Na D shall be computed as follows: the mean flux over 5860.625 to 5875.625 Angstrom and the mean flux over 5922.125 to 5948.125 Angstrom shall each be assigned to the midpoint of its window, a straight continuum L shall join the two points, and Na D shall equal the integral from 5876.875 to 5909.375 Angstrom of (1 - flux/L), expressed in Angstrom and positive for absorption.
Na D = 0.7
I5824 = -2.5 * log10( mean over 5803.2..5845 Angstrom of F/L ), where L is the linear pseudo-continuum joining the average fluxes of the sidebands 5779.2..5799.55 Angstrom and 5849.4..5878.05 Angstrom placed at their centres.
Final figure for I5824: -0.08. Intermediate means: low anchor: 6.22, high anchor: 6.1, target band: 6.63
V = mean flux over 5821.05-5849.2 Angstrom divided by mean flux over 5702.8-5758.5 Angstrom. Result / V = 1.08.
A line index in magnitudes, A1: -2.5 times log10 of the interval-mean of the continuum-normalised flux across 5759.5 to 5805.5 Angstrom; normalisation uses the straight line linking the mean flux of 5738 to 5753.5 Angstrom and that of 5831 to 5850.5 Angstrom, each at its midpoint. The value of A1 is 0.02 mag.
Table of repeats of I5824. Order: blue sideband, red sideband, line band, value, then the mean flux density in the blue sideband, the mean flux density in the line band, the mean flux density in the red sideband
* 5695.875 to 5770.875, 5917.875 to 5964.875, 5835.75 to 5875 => -0.04 mag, 6.12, 6.35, 6.13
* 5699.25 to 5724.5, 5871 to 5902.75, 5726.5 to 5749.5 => -0.03 mag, 6.1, 6.23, 5.98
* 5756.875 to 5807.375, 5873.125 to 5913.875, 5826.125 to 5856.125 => -0.07 mag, 6.37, 6.57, 6.02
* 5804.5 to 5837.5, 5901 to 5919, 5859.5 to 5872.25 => 0.04 mag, 6.48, 6.2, 6.34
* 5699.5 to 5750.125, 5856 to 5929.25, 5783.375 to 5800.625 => -0.04 mag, 6.18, 6.38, 6.08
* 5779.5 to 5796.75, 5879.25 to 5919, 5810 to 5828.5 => -0.07 mag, 6.15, 6.51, 6.03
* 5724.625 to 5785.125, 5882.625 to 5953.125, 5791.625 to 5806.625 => -0.11 mag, 6.19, 6.78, 6.03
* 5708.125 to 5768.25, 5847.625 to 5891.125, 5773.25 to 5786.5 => 0.07 mag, 6.19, 5.76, 6.03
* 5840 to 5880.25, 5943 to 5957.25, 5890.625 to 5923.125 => 0.01 mag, 6.3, 6.15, 6.12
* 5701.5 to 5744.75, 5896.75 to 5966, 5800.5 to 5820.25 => -0.08 mag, 6.14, 6.65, 6.21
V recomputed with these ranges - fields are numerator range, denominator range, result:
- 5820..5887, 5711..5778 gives 1.03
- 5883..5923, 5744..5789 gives 0.97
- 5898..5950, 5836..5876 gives 0.98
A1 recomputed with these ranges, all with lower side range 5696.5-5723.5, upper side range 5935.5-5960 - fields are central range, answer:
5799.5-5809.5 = -0.14 mag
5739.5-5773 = -0.06 mag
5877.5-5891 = 0.02 mag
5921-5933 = -0.02 mag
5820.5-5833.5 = -0.08 mag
